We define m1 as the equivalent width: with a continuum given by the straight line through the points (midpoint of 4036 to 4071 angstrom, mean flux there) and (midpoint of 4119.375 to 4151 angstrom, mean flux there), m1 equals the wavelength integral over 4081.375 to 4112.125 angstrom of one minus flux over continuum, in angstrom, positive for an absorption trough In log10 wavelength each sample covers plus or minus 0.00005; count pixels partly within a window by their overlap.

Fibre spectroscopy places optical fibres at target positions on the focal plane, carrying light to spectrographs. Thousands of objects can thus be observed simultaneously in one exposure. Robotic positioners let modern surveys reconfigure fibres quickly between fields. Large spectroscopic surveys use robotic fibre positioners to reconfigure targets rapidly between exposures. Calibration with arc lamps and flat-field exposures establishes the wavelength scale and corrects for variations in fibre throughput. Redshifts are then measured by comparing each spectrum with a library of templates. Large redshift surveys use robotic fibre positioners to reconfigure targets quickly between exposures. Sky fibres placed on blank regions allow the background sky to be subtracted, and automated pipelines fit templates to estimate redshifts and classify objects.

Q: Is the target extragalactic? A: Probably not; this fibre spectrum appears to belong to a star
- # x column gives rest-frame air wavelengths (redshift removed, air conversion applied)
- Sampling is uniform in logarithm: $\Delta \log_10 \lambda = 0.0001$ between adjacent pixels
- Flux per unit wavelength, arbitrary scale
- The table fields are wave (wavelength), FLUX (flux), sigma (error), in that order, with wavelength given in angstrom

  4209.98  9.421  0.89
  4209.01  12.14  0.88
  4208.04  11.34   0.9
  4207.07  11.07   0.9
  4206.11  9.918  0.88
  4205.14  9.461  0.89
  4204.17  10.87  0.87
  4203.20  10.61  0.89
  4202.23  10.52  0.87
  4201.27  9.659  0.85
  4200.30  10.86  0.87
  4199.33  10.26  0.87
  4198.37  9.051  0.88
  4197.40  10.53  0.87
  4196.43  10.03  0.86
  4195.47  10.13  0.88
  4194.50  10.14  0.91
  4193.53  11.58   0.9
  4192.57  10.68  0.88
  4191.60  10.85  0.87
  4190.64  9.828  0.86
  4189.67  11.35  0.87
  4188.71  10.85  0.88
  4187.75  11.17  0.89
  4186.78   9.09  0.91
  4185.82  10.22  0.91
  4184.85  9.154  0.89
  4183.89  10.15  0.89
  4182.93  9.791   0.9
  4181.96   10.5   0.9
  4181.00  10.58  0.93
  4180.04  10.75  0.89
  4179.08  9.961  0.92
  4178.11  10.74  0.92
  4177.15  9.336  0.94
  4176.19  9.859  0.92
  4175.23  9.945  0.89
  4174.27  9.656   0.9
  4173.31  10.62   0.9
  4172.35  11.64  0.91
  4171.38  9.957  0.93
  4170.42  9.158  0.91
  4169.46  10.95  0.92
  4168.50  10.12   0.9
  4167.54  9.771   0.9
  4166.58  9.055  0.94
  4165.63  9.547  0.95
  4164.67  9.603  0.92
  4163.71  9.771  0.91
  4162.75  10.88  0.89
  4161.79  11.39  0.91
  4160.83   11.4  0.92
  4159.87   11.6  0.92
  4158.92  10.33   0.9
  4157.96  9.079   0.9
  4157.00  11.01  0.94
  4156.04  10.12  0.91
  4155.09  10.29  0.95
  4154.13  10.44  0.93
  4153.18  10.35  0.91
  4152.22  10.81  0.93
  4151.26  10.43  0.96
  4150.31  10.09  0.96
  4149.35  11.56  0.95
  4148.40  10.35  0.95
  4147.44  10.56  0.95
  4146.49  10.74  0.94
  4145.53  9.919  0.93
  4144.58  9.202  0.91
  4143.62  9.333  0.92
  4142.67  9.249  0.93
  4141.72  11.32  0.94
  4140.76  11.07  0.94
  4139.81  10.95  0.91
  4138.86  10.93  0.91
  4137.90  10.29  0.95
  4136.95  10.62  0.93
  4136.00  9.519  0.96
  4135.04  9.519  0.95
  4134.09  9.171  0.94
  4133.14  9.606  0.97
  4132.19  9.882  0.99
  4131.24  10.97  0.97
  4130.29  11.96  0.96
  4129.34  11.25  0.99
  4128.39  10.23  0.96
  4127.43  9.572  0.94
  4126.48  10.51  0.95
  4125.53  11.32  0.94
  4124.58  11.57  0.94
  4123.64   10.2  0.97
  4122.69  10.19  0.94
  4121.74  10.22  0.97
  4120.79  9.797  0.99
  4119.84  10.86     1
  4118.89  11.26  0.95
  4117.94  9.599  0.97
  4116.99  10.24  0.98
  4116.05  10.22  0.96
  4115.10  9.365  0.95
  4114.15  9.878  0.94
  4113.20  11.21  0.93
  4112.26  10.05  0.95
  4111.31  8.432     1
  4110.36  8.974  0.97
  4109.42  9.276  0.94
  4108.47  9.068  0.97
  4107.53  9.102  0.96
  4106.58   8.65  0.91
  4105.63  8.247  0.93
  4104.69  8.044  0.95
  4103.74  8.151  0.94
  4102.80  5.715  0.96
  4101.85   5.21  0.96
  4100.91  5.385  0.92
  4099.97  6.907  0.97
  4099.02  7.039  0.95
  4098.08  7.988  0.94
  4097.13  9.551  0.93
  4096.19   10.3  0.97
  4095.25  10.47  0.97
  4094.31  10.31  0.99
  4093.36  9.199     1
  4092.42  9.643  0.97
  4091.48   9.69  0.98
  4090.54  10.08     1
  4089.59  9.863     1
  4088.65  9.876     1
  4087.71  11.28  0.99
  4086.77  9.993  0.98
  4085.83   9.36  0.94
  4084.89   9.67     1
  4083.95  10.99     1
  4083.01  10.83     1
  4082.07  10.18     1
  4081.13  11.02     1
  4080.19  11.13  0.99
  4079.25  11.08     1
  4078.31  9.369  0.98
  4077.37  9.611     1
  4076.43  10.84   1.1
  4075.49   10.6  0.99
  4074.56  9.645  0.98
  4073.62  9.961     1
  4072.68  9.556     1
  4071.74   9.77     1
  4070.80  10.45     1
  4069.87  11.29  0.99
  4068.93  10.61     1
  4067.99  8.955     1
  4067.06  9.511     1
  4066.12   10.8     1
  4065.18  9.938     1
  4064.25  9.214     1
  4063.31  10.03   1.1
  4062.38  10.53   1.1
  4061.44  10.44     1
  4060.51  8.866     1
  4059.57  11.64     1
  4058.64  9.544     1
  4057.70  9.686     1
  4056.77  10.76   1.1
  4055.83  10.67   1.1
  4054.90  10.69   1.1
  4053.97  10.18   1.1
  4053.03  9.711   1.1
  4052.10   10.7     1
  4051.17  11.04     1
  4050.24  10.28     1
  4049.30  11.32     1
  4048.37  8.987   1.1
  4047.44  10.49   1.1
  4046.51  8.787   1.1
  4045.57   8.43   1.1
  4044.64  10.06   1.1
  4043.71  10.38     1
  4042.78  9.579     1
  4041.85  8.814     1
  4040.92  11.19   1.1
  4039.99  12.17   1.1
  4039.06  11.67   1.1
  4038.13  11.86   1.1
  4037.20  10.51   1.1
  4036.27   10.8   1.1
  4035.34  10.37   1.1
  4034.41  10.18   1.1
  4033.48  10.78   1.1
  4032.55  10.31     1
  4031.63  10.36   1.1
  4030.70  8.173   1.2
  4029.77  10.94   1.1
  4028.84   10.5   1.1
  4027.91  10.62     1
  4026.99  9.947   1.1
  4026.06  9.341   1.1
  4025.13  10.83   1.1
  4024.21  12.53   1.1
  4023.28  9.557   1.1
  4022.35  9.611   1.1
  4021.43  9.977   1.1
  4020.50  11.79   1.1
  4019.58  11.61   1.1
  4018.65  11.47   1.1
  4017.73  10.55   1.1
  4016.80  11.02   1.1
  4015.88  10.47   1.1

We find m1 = 3.9 angstrom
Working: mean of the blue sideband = 10.3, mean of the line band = 9.01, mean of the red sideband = 10.4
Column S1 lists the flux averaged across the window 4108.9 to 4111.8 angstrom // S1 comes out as 8.89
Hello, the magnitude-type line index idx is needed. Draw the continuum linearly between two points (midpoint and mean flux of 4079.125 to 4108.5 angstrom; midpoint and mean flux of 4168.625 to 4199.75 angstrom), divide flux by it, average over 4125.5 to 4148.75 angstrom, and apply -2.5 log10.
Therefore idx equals -0.07 mag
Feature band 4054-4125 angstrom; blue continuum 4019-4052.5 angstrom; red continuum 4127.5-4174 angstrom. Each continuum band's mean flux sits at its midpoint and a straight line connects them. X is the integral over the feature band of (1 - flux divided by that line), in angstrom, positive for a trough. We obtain 4.5 angstrom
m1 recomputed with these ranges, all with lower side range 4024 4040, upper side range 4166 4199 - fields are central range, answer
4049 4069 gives 0.6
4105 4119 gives 1.2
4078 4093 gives 0.3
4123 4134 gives -0.3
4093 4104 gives 2.6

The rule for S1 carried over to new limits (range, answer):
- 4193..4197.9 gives 10.5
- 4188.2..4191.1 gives 10.7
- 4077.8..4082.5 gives 10.5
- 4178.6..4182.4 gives 10.5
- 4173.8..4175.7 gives 9.81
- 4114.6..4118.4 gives 9.86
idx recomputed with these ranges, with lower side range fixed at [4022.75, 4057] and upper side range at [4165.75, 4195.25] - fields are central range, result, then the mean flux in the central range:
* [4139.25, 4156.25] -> -0.013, 10.4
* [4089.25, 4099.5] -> 0.095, 9.45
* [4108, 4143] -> 0.006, 10.2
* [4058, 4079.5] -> 0.027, 10.1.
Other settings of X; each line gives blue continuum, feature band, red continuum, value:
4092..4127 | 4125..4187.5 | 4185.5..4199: -2.45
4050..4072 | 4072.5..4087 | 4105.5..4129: -0.17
